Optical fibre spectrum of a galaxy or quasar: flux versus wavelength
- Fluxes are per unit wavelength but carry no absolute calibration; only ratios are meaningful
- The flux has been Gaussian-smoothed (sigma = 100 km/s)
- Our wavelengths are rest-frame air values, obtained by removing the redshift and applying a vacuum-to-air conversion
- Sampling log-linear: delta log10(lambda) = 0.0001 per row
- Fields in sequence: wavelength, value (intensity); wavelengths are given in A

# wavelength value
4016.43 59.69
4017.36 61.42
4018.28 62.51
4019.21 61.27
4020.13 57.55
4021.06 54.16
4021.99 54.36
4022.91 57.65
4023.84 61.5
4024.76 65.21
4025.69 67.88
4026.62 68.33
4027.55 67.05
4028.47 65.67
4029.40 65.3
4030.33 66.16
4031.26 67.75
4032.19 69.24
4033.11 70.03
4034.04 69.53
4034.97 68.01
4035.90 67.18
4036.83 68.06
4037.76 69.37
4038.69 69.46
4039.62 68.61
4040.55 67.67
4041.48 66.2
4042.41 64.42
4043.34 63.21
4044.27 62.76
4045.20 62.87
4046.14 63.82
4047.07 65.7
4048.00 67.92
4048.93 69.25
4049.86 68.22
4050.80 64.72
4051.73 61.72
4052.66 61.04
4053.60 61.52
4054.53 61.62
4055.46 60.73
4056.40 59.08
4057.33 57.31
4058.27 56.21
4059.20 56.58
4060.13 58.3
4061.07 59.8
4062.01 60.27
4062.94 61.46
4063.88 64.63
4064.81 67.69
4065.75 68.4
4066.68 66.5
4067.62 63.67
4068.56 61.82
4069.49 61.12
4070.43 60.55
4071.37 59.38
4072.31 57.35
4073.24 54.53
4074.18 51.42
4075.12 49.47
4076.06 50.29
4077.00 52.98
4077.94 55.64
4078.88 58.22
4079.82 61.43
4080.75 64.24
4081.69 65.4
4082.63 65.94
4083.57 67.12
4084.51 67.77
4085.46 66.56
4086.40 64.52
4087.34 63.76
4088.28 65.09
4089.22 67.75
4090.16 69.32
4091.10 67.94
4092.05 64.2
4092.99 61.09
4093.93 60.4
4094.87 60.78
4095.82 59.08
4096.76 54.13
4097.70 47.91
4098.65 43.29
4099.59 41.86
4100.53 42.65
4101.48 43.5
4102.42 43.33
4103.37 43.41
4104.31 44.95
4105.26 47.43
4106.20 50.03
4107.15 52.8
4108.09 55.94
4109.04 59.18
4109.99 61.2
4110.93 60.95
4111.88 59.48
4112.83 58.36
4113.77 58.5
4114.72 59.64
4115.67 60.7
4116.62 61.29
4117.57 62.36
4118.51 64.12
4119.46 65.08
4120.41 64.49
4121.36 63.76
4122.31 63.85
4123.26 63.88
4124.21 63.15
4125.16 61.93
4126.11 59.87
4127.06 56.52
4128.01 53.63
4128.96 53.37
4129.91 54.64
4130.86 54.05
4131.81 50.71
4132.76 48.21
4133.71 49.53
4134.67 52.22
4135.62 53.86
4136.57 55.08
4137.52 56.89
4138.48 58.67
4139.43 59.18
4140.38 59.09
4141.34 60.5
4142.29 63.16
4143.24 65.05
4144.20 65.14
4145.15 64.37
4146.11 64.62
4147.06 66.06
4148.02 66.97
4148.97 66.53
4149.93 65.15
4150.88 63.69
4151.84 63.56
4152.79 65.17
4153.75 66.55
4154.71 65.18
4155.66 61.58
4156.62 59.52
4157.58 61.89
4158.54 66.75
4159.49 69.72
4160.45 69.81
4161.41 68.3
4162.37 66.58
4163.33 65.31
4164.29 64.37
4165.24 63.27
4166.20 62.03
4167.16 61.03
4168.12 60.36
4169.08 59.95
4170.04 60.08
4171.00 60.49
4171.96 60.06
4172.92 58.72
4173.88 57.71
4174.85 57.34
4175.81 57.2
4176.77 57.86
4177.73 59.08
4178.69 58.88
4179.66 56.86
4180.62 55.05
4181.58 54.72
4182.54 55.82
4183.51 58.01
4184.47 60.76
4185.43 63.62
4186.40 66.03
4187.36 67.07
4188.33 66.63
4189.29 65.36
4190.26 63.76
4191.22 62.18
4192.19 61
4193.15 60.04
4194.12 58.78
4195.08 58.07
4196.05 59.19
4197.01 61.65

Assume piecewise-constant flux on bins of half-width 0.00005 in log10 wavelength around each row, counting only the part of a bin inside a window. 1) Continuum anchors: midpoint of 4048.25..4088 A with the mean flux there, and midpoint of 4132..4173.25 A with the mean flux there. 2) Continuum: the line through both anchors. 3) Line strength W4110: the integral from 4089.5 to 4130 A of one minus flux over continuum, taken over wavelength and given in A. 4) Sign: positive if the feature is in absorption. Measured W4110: 3.05 A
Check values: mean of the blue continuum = 61.2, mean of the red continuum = 61.9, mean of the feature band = 56.9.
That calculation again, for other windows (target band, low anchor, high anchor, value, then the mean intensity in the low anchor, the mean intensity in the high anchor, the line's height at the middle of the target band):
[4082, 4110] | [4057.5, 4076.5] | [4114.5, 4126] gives 2.0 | 59.4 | 62.8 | 61.3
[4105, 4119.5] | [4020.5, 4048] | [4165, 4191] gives 0.9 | 65.4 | 60.3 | 62.6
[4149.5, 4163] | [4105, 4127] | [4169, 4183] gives -1.5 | 60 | 57.9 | 58.6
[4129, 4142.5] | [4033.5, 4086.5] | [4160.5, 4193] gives 1.4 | 62.6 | 61.2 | 61.7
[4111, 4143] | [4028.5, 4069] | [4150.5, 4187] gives 2.1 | 64.5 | 61.7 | 62.7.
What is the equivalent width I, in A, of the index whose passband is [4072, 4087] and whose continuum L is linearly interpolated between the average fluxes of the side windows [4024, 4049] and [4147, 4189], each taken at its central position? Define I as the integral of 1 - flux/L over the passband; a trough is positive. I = 1.31 A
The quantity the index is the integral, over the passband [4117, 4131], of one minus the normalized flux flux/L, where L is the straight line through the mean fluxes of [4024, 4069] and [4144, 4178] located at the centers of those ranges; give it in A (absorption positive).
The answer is 0.7 A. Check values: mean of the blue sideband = 64.7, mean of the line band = 60.5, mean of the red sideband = 63.1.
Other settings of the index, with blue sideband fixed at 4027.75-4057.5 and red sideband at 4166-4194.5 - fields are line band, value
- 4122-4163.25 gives 0.4 A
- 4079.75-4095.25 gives -0.3 A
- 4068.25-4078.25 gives 1.3 A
